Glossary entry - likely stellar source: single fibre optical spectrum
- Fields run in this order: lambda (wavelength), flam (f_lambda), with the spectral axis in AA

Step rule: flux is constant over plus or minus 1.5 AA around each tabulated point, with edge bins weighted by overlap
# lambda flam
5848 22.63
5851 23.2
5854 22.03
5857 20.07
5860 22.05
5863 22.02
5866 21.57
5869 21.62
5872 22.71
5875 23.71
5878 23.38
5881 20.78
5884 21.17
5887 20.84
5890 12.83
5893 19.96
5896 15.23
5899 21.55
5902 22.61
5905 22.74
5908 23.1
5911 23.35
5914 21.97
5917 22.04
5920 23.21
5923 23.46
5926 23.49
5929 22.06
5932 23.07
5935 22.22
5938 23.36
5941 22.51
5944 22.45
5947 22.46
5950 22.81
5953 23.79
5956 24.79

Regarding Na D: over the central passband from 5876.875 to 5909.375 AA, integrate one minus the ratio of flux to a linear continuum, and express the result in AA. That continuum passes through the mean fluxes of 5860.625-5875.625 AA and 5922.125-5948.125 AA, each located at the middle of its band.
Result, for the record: 3.0 AA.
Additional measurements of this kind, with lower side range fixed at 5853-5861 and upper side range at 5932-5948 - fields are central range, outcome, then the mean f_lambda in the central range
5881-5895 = 1.9 AA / 18.8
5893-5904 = 1.0 AA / 20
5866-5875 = -0.3 AA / 22.3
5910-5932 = -0.5 AA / 22.8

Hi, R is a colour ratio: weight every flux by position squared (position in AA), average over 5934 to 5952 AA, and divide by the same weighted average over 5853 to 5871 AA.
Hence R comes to 1.1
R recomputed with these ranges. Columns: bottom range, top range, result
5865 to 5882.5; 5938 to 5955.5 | 1.05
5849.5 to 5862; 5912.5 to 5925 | 1.06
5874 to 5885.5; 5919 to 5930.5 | 1.05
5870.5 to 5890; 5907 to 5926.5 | 1.09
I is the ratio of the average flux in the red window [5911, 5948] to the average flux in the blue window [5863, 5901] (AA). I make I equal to 1.1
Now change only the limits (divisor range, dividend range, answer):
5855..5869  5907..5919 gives 1.05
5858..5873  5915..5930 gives 1.04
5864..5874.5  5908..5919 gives 1.02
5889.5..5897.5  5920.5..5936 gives 1.40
